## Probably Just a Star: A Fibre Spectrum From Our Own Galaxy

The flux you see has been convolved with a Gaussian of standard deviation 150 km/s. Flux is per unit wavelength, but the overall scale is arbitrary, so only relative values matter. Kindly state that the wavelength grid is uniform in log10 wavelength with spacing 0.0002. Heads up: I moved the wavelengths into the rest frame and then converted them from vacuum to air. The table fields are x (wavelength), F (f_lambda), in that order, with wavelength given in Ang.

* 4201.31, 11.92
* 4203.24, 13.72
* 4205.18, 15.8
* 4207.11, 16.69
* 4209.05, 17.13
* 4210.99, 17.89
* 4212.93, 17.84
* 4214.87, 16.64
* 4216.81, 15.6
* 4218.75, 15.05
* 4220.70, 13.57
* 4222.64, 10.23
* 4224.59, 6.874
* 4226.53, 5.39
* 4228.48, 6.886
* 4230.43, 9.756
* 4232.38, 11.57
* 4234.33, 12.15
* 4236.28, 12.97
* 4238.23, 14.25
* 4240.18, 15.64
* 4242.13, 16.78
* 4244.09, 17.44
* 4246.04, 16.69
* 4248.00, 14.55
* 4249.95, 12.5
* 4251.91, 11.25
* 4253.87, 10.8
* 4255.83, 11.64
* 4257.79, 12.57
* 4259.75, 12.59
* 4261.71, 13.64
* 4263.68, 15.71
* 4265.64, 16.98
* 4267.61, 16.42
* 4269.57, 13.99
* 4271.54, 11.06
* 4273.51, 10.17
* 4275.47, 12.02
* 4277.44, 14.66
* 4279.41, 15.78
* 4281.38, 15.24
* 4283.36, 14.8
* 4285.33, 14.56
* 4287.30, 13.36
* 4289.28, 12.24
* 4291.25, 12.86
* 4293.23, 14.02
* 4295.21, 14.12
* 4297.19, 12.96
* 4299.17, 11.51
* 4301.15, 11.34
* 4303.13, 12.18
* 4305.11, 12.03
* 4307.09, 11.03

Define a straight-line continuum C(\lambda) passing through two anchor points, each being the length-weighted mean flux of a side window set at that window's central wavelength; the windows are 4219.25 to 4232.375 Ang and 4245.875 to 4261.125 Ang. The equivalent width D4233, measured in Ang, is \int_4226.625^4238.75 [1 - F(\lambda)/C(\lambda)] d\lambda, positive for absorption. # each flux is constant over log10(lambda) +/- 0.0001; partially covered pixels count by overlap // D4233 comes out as -0.7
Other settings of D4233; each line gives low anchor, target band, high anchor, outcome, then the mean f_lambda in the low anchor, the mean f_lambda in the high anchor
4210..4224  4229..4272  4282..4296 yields 2.3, 15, 13.7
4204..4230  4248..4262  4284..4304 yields 1.0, 13.4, 13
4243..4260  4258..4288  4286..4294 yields -1.8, 13.4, 13.2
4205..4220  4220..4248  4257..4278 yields 5.6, 16.6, 13.6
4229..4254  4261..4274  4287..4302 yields -1.0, 13.5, 12.8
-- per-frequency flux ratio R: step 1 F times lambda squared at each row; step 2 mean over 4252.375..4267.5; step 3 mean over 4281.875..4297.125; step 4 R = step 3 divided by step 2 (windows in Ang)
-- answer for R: 1.03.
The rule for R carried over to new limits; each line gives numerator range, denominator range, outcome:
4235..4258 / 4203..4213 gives 0.86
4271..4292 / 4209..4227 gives 1.01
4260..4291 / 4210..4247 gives 1.07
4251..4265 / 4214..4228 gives 1.11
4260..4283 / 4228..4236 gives 1.36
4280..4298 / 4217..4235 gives 1.38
